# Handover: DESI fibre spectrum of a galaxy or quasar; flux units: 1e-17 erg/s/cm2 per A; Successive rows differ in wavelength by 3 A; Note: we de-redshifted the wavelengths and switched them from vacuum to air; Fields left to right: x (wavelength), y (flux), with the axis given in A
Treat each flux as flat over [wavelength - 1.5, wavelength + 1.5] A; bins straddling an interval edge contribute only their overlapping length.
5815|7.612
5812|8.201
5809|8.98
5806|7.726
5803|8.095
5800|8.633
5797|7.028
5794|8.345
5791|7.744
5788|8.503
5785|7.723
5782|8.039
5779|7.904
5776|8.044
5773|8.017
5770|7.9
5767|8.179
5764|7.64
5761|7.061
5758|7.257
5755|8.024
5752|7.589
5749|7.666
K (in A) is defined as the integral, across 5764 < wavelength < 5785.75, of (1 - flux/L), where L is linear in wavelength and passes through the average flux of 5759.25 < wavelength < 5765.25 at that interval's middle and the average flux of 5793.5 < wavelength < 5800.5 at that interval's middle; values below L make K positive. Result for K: -1.3 A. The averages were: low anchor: 7.33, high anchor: 7.86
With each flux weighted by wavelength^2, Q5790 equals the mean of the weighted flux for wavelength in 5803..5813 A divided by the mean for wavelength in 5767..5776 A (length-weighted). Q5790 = 1.0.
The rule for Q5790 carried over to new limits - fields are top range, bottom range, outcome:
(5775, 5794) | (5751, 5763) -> 1.08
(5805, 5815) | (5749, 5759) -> 1.10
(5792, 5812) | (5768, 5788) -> 1.03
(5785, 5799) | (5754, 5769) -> 1.05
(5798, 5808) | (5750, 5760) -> 1.09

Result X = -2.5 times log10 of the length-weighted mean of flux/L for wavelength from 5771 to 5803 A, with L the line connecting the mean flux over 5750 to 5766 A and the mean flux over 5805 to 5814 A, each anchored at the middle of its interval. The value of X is -0.01 mag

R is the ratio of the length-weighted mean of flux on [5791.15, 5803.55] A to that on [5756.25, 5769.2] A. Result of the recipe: 1.06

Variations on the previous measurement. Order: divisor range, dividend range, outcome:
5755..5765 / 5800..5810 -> 1.12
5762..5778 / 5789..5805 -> 1.01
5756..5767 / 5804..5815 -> 1.10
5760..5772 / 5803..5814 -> 1.07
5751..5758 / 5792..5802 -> 1.04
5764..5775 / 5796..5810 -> 1.01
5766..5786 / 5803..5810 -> 1.04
